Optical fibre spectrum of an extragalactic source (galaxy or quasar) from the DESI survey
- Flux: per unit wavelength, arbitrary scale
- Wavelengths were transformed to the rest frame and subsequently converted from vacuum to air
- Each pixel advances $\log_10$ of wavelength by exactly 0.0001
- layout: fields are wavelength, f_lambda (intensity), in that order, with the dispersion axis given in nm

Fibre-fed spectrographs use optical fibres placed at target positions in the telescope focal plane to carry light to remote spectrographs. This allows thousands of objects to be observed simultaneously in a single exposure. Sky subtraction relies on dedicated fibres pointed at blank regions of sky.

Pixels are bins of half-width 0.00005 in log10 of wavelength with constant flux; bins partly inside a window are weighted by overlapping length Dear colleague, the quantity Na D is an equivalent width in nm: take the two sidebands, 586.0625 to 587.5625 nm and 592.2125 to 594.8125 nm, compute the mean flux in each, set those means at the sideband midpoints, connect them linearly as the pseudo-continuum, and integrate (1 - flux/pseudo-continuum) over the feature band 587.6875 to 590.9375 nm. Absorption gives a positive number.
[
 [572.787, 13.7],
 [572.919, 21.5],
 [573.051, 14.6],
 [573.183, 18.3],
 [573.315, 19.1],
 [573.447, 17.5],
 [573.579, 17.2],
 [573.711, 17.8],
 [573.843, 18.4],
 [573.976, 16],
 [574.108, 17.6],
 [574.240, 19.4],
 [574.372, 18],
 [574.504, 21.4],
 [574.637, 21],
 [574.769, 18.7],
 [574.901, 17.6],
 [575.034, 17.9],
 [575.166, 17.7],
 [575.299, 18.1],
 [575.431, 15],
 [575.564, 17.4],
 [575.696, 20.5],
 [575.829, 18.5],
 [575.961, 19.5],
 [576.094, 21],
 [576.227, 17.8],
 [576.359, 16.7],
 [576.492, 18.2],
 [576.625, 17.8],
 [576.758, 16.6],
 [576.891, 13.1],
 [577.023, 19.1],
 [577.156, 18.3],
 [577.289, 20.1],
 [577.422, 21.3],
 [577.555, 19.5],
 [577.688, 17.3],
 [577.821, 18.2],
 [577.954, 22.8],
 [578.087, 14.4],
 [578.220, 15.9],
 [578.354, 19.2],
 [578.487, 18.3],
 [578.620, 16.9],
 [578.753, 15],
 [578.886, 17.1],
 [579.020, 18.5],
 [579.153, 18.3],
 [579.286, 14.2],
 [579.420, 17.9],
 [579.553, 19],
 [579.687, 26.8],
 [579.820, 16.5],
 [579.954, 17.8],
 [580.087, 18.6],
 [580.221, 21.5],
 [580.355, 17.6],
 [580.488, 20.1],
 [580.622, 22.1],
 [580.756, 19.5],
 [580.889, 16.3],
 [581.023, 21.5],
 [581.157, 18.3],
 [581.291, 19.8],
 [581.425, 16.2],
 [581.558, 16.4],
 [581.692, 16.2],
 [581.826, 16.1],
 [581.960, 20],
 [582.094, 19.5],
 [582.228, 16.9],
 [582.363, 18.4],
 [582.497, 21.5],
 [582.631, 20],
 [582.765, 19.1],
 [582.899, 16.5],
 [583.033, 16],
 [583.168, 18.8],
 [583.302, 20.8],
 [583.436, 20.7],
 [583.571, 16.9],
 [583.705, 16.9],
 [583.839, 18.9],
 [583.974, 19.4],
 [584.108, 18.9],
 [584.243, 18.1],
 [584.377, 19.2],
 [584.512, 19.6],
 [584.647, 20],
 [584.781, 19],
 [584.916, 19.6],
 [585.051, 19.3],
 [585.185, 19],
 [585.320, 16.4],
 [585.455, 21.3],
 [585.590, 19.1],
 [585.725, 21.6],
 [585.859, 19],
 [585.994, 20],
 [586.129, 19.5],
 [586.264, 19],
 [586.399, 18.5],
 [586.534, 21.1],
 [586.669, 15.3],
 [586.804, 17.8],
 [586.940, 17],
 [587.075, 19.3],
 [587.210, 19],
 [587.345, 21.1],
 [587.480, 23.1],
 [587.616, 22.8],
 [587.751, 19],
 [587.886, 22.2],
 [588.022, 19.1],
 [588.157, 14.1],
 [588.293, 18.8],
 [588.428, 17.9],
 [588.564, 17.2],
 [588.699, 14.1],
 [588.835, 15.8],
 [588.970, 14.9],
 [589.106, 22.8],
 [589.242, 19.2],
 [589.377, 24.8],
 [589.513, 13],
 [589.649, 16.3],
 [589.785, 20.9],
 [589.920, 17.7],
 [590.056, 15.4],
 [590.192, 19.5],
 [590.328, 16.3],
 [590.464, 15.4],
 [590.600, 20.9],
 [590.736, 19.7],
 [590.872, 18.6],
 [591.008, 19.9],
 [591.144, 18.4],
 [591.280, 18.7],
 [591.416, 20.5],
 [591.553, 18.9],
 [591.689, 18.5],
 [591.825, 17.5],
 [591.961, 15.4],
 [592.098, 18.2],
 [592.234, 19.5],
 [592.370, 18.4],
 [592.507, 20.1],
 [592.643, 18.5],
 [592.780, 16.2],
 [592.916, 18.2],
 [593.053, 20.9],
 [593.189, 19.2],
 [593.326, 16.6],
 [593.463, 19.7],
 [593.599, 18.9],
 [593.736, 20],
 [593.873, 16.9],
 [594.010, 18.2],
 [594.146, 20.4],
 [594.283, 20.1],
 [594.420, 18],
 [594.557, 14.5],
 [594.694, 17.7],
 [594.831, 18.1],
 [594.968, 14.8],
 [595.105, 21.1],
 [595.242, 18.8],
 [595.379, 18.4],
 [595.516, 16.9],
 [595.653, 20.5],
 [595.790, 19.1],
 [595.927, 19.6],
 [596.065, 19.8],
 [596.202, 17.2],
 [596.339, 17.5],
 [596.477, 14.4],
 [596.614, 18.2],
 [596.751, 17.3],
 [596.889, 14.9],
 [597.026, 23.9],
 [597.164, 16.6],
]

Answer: 0.15 nm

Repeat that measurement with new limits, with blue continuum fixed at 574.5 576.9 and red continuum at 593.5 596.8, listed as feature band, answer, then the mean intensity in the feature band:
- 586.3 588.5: -0.11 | 19.1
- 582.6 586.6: -0.19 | 19.1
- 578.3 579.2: 0.03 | 17.6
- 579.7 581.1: -0.10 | 19.4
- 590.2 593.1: -0.05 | 18.5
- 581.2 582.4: 0.03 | 17.7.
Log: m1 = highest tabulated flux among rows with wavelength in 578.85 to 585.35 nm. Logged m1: 26.8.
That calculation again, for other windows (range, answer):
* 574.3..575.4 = 21.4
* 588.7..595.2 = 24.8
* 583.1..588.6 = 23.1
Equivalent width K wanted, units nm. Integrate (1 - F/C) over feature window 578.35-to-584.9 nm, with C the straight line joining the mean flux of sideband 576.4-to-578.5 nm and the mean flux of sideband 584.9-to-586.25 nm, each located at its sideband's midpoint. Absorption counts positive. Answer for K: 0.07 nm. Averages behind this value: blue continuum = 18.1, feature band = 18.6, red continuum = 19.5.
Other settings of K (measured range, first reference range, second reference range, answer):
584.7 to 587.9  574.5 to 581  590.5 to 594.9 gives -0.172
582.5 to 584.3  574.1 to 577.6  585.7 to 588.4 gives 0.036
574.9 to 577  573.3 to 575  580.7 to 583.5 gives 0.078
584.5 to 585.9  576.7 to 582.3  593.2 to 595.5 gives -0.089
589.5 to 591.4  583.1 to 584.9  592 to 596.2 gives 0.060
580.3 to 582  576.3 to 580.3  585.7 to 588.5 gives 0.006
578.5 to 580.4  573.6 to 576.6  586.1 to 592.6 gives 0.014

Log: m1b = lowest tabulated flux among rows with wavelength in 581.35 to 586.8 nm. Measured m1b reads 15.3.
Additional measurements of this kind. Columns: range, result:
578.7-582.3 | 14.2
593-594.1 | 16.6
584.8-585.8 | 16.4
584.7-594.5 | 13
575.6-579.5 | 13.1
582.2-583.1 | 16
